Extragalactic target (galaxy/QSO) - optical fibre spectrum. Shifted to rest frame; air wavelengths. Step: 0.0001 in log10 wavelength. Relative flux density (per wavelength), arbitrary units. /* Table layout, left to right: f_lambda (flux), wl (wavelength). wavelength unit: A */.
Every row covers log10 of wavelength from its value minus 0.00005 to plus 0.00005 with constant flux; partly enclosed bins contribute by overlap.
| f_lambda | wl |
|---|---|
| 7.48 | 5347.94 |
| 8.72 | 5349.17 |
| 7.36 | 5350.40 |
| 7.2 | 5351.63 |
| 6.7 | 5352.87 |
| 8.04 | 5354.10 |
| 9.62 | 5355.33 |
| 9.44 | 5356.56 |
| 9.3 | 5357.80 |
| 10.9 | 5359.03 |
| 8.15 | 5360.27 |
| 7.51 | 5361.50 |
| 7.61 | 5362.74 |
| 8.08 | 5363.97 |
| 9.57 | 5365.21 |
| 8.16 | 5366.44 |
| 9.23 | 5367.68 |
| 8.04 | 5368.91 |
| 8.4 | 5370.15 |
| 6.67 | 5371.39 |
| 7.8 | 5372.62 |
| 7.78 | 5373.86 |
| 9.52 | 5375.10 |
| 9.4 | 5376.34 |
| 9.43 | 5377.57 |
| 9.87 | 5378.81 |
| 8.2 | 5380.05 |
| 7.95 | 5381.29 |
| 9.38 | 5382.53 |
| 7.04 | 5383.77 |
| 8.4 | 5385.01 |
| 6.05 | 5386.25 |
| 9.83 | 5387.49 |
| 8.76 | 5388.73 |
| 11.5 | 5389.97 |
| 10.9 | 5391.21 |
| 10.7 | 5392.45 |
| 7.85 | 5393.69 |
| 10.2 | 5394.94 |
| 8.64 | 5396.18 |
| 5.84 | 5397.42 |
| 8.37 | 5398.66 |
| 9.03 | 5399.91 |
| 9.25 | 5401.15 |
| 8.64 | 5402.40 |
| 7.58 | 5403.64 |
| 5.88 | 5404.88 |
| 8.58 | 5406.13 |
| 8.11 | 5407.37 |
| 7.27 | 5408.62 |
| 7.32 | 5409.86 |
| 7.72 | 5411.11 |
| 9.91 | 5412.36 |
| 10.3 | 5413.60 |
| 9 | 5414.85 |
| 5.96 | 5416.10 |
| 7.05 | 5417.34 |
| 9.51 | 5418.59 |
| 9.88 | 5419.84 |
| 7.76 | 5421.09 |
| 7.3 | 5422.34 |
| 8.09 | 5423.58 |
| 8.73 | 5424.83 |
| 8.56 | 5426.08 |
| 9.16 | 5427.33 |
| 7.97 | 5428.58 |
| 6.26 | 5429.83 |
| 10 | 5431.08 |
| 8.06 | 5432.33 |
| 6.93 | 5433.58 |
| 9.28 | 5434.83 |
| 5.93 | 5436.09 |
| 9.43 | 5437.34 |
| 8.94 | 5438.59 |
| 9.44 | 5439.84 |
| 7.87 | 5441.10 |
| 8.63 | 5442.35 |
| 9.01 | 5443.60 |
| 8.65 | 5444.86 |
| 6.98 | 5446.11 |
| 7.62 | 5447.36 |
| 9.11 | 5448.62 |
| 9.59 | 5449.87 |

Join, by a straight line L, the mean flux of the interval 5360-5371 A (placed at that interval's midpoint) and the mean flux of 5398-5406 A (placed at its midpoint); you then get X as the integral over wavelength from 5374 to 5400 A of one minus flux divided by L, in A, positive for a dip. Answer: -2.2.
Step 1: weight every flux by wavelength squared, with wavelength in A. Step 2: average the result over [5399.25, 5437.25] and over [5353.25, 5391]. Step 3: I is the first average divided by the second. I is 0.96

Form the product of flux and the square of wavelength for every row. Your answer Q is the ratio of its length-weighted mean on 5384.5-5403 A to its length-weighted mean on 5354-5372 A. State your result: 1.05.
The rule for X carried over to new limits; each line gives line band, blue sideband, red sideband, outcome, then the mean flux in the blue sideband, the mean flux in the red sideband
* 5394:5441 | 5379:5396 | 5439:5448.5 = 2.2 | 8.99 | 8.37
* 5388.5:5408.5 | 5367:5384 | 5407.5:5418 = -1.1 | 8.51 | 8.07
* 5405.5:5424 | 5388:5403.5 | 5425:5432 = 0.9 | 9.1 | 8.4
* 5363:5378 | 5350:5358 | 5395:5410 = -0.6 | 8.2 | 7.98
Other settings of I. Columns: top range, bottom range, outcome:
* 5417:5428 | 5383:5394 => 0.95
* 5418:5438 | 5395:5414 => 1.02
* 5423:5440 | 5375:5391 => 0.95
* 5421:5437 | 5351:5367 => 0.97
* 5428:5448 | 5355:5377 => 0.98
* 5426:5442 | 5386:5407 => 0.96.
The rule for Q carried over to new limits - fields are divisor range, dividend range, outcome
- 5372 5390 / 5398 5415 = 0.97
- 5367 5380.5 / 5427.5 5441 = 0.98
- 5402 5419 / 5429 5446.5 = 1.04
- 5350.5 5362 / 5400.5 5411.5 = 0.94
